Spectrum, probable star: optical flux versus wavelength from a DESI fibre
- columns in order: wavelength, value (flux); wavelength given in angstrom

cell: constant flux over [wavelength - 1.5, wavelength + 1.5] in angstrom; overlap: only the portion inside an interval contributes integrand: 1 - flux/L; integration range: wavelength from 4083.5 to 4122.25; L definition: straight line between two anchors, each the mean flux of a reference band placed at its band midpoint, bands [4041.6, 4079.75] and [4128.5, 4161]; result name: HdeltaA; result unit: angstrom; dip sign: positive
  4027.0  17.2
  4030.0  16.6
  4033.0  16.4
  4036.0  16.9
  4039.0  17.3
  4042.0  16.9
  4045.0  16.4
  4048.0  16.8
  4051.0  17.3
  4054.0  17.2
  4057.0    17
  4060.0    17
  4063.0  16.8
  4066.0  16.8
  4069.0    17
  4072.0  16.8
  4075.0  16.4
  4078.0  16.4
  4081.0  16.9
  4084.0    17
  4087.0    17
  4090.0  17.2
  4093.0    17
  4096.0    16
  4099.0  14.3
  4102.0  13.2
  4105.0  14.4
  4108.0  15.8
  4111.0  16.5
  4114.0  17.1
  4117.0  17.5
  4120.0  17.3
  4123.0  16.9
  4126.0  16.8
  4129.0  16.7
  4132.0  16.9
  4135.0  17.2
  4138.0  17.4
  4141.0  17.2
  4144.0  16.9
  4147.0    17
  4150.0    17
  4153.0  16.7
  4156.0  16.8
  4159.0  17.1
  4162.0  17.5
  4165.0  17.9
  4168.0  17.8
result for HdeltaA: 1.7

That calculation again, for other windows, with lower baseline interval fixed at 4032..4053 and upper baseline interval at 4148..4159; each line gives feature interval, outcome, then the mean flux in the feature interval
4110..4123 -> -0.2 angstrom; 17.1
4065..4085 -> 0.1 angstrom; 16.8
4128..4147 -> -0.2 angstrom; 17.1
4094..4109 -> 1.9 angstrom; 14.8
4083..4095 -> -0.1 angstrom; 17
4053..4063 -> -0.1 angstrom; 17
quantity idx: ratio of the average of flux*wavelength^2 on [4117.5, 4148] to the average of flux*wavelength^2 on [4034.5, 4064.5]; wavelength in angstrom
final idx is 1.0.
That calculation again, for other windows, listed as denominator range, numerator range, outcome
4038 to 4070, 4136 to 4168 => 1.06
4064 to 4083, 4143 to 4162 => 1.05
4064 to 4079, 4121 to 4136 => 1.04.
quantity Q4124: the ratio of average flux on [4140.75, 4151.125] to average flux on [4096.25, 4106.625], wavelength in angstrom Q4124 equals 1.2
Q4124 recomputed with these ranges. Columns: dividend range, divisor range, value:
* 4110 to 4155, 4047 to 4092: 1.01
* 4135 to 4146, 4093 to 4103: 1.15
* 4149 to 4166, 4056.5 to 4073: 1.01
